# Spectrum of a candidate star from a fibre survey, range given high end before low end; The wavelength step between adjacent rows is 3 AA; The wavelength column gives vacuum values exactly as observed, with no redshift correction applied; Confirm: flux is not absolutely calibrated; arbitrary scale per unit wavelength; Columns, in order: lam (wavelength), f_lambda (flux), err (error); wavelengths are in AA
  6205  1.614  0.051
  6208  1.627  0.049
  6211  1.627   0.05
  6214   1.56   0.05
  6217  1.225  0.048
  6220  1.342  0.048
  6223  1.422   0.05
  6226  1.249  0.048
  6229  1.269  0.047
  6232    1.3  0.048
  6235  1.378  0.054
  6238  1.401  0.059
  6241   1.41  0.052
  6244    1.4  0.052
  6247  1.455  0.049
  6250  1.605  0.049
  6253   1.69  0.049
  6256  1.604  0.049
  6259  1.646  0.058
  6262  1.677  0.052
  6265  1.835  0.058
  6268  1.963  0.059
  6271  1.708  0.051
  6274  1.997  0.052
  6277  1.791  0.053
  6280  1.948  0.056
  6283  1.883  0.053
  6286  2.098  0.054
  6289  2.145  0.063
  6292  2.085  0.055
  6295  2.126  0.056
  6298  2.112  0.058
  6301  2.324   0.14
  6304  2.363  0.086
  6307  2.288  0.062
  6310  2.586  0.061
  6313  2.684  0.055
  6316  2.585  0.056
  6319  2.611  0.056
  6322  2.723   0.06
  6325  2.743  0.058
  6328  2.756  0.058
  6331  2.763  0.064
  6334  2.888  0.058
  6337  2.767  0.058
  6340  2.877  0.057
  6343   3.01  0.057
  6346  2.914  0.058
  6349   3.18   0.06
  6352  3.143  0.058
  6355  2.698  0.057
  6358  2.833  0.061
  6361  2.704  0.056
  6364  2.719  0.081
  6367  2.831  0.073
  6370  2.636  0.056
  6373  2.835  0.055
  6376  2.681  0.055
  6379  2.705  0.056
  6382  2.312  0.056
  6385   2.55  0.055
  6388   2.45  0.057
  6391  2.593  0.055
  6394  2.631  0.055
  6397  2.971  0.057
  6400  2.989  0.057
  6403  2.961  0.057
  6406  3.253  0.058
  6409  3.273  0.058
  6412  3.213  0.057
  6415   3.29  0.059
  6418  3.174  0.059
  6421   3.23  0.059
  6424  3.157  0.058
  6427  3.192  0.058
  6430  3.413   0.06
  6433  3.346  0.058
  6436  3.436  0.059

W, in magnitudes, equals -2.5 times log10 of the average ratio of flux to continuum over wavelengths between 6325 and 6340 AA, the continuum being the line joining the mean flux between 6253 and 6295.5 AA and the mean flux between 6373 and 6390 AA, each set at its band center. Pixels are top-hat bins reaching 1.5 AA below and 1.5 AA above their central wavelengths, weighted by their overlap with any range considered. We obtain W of -0.23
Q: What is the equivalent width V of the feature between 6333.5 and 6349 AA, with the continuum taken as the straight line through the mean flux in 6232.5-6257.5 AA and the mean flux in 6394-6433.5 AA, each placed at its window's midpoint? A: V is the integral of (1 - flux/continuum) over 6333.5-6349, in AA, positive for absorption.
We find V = -3.0 AA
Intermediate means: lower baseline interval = 1.49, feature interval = 2.92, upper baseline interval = 3.16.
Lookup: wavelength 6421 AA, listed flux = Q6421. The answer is 3.23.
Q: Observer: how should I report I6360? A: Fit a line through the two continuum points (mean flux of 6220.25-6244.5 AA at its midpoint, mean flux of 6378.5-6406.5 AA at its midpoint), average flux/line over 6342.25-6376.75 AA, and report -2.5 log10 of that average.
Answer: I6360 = -0.17 mag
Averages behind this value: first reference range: 1.35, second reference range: 2.72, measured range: 2.85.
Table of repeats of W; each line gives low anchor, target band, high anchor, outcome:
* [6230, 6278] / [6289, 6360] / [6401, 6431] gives -0.147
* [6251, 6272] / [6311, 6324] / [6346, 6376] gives -0.130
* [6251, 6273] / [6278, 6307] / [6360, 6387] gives -0.071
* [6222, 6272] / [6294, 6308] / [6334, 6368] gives -0.006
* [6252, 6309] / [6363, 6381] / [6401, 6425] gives 0.035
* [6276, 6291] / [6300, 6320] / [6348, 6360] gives -0.066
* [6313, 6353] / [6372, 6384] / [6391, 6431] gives 0.144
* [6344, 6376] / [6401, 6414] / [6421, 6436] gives -0.007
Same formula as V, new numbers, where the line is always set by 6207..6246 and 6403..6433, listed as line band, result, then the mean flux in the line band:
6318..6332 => -2.26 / 2.72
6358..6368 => -0.20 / 2.76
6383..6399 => 1.82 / 2.64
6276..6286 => 0.06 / 1.91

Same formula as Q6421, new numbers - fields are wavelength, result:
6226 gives 1.249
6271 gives 1.708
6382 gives 2.312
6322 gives 2.723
